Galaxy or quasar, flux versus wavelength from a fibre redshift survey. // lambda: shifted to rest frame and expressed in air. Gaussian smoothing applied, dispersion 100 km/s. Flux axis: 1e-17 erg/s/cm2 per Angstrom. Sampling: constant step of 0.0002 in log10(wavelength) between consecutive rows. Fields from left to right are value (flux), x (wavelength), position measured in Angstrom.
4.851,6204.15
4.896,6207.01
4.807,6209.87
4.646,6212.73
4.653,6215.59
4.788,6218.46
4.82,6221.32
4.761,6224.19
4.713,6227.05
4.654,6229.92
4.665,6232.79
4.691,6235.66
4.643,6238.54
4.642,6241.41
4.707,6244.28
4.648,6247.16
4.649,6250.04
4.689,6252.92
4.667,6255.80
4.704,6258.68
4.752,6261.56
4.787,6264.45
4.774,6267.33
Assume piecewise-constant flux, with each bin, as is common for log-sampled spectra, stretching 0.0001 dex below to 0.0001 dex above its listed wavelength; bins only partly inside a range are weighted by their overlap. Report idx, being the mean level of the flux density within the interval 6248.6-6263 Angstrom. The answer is 4.69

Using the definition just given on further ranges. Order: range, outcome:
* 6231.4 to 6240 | 4.66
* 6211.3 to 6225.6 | 4.73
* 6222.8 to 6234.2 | 4.7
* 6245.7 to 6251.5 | 4.64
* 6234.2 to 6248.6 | 4.67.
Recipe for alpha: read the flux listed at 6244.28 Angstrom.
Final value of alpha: 4.707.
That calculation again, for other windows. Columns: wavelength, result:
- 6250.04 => 4.649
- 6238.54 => 4.643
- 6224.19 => 4.761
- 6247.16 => 4.648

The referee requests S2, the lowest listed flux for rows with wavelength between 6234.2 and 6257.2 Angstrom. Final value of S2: 4.642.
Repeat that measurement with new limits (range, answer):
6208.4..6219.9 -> 4.646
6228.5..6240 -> 4.643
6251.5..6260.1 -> 4.667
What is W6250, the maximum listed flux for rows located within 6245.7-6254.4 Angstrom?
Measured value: 4.689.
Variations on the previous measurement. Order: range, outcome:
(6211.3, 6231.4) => 4.82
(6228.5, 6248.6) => 4.707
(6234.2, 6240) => 4.691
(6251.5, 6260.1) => 4.704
